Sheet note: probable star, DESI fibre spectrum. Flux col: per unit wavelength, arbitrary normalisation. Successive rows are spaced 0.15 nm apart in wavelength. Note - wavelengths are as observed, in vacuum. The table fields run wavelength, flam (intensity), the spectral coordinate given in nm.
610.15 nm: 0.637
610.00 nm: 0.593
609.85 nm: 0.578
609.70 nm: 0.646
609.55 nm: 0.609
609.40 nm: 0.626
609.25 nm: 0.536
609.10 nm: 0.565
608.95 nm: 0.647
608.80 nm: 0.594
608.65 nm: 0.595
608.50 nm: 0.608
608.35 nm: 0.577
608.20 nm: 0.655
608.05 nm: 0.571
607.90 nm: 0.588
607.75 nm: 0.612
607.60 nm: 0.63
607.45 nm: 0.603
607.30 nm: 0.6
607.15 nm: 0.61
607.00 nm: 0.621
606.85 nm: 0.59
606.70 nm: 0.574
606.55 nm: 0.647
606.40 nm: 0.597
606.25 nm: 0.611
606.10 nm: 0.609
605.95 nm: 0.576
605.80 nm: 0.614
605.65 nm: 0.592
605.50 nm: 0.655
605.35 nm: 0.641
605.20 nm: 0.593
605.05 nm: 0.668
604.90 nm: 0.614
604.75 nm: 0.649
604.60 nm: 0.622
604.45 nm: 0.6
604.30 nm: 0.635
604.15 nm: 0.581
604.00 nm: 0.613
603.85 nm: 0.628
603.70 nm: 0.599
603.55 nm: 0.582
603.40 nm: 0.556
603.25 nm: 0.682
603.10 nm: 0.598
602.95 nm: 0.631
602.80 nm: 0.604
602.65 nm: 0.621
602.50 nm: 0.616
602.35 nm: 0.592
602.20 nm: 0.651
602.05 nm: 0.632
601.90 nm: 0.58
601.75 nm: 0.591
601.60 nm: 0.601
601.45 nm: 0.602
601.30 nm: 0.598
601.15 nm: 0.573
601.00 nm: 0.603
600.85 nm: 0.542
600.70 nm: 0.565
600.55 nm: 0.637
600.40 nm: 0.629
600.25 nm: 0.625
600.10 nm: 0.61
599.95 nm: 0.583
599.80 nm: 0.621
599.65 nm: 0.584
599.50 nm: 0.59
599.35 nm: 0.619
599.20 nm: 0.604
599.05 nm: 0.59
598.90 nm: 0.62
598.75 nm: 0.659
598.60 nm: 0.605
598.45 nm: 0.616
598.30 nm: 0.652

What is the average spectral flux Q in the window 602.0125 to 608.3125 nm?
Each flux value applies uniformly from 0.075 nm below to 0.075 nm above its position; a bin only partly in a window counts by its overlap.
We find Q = 0.613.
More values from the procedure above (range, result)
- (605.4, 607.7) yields 0.609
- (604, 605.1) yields 0.622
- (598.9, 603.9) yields 0.604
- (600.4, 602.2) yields 0.597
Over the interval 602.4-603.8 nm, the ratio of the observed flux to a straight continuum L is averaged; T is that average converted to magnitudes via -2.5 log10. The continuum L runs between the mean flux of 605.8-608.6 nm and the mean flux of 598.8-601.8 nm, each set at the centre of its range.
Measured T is -0.01 mag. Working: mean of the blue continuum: 0.6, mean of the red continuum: 0.605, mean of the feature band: 0.61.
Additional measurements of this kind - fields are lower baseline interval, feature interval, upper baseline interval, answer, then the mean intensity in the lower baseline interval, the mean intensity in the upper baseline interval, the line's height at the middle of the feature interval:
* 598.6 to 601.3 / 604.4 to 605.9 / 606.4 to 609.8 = -0.036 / 0.603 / 0.604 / 0.604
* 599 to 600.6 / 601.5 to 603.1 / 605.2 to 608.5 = -0.005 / 0.608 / 0.608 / 0.608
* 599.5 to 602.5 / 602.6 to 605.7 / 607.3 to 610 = -0.029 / 0.601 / 0.602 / 0.601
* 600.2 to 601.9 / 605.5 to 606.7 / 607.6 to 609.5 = -0.017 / 0.596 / 0.599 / 0.598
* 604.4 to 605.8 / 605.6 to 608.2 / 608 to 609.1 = 0.019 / 0.626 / 0.605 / 0.615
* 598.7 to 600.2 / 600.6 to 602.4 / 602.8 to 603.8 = 0.024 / 0.607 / 0.608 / 0.608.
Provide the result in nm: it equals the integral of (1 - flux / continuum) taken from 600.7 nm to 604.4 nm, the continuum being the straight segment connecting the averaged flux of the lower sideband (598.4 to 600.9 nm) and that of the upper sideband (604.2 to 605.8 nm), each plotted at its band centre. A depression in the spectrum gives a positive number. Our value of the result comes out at 0.08 nm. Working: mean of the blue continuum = 0.606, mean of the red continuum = 0.626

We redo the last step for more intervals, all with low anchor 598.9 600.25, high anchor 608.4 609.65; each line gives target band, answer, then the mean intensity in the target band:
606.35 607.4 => -0.01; 0.606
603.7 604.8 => -0.03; 0.616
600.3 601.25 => 0.01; 0.593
